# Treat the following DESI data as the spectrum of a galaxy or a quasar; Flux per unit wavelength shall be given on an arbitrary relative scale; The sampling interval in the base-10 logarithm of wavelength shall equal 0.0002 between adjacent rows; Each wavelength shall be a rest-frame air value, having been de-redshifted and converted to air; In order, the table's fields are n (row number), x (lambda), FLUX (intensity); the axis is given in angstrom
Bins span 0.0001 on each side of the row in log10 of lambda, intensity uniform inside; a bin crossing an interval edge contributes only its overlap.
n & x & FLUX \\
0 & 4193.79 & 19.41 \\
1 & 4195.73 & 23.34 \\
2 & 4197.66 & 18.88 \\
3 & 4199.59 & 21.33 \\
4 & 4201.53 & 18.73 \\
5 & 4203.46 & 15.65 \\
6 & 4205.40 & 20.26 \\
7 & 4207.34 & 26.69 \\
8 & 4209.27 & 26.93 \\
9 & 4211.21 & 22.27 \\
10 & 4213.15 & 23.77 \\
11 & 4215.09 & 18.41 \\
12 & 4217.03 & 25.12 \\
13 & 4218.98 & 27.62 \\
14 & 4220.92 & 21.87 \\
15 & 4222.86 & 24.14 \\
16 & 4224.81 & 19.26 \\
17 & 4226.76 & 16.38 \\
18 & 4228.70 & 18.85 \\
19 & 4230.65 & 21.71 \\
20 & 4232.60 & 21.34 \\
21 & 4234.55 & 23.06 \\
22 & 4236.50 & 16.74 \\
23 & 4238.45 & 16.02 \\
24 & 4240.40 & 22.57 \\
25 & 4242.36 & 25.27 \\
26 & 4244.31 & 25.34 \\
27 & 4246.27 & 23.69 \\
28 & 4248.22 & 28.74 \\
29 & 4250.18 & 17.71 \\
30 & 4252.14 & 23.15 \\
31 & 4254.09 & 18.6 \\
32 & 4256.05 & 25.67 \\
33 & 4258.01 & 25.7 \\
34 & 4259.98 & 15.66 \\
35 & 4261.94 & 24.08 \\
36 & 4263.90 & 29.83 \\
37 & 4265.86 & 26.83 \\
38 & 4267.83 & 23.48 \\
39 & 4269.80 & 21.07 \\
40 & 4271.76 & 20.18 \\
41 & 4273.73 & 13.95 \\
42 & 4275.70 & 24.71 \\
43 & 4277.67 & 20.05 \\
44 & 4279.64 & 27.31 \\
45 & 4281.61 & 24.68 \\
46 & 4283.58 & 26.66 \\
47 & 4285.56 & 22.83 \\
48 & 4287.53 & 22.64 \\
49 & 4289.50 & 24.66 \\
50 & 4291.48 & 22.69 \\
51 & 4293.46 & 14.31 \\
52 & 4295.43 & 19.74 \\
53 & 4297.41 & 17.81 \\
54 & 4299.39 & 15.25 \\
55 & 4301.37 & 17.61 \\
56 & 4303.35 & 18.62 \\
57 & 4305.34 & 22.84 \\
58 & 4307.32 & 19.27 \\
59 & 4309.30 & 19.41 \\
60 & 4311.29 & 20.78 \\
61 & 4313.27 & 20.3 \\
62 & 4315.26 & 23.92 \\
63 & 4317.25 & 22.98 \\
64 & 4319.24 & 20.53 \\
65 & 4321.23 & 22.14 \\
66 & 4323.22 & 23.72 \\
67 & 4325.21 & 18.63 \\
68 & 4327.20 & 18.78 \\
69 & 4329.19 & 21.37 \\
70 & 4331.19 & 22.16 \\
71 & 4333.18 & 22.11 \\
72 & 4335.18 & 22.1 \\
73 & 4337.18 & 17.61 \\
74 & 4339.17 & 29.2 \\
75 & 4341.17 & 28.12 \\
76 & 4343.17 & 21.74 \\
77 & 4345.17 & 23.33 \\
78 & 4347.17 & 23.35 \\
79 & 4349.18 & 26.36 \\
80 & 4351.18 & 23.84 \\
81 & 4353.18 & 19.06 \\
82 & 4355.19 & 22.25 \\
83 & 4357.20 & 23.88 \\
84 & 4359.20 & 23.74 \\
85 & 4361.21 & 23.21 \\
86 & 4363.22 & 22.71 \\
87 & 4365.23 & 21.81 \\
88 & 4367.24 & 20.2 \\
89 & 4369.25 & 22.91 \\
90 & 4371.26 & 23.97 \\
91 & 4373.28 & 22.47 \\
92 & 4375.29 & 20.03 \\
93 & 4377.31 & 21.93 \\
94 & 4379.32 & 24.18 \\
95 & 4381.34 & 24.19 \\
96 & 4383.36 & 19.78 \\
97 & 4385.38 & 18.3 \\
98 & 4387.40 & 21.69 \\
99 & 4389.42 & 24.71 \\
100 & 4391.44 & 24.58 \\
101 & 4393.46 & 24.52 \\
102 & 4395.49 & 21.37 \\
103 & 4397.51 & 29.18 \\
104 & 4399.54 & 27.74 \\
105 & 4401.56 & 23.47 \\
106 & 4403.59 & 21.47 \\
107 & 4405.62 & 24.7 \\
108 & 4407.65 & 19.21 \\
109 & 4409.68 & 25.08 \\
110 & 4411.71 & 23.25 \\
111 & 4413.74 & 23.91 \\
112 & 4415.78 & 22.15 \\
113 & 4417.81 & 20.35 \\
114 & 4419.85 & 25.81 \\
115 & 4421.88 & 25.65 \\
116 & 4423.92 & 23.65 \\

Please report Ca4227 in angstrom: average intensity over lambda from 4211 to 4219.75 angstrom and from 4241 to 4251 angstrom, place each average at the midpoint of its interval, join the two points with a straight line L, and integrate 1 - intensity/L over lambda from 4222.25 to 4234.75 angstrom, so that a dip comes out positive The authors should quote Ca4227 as 1.7 angstrom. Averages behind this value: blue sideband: 23.4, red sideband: 24.2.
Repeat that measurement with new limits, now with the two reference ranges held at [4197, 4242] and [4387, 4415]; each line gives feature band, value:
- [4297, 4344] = 3.3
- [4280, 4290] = -1.0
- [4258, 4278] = -0.2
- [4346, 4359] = 0.0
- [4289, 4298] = 1.1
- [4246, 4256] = -0.4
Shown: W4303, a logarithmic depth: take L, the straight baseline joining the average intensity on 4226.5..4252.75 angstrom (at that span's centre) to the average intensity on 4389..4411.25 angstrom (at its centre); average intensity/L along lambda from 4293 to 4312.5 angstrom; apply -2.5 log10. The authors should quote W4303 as 0.21 mag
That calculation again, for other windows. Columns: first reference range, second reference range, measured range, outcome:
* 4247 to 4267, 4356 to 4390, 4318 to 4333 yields 0.084 mag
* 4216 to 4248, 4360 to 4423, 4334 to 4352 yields -0.057 mag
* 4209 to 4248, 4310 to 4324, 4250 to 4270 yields -0.055 mag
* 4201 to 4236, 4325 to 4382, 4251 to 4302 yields 0.011 mag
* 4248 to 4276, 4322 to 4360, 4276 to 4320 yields 0.067 mag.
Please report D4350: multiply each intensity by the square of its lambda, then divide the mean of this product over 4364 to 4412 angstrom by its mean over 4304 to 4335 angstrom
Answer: 1.11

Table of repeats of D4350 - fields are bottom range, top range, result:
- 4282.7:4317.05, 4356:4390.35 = 1.12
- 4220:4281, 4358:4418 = 1.11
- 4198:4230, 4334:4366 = 1.15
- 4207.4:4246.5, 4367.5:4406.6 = 1.13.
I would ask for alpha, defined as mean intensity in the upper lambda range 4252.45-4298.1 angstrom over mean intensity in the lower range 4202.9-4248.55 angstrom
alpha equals 1.01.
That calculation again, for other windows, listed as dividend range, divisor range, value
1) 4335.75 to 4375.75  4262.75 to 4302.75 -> 1.06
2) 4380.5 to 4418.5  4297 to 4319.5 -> 1.16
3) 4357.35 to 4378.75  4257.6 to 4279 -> 1.00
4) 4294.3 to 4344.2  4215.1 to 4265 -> 0.95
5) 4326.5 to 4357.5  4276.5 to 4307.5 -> 1.08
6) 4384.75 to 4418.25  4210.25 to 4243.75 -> 1.09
